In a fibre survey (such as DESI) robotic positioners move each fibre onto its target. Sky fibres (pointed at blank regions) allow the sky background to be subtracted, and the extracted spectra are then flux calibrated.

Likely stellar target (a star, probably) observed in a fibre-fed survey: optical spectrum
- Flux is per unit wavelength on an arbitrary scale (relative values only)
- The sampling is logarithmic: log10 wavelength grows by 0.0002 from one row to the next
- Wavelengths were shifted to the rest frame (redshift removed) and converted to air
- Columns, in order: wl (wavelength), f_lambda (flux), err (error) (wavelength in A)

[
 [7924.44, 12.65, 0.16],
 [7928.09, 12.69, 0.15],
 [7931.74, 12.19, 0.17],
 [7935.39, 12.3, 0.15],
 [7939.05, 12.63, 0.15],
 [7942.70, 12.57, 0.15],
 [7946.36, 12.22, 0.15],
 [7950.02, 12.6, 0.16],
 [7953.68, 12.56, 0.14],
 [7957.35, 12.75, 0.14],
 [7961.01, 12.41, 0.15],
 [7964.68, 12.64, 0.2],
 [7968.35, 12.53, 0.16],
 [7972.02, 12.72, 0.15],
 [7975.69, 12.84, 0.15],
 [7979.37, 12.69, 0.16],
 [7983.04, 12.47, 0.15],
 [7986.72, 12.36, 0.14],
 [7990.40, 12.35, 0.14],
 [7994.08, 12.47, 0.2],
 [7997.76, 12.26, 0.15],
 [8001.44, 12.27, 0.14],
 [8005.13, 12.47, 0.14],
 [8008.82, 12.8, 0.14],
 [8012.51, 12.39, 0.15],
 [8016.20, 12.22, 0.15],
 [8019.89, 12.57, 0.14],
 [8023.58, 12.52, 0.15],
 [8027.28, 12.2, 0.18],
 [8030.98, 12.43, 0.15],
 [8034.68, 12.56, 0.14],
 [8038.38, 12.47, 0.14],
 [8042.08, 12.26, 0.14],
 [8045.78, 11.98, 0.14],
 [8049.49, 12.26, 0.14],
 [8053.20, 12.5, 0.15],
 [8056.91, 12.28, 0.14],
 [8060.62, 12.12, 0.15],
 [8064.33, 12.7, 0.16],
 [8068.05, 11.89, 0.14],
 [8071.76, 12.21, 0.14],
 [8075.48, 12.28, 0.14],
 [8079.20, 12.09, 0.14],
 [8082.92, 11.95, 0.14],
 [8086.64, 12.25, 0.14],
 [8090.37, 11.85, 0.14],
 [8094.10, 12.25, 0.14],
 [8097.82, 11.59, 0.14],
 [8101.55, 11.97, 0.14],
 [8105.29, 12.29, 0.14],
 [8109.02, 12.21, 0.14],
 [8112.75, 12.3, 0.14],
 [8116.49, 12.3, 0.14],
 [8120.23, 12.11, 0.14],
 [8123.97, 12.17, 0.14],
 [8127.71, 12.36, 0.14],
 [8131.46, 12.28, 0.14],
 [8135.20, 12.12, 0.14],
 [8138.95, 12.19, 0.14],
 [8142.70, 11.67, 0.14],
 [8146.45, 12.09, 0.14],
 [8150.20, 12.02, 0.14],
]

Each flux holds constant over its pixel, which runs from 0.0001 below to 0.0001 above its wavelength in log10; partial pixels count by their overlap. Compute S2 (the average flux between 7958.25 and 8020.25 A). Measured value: 12.5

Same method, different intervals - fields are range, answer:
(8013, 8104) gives 12.2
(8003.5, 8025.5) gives 12.5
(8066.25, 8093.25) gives 12.1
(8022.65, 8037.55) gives 12.4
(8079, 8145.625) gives 12.1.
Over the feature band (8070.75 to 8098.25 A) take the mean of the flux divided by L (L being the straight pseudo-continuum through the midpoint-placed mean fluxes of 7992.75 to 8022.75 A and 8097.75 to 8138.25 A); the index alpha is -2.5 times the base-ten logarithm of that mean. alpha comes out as 0.016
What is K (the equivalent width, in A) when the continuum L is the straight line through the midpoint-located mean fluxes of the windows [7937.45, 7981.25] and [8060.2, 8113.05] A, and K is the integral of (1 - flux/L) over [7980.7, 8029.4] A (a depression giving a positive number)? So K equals 0.1 A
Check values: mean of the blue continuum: 12.6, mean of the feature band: 12.4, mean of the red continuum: 12.1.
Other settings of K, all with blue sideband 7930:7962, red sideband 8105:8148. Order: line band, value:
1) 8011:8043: -0.2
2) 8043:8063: 0.1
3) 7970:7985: -0.3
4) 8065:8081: 0.1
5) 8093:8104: 0.3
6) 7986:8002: 0.1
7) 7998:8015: -0.1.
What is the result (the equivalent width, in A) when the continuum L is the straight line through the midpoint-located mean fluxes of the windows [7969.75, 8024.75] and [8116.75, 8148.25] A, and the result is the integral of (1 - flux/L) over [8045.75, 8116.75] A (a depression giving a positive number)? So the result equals 0.6 A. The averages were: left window 12.5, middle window 12.2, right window 12.1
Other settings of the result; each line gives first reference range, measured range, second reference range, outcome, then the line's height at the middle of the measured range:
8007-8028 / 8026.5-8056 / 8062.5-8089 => 0.0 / 12.4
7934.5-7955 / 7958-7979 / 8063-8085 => -0.4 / 12.4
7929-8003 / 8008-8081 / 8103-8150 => 0.0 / 12.3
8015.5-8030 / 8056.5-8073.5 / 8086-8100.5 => -0.1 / 12.1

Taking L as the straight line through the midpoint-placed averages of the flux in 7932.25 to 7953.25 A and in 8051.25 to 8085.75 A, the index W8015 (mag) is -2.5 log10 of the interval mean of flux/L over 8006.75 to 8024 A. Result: -0.02 mag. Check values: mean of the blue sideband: 12.5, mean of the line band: 12.5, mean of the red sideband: 12.2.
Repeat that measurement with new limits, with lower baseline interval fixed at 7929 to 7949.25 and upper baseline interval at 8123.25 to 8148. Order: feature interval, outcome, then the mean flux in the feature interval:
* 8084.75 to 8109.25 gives 0.01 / 12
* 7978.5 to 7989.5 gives -0.01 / 12.5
